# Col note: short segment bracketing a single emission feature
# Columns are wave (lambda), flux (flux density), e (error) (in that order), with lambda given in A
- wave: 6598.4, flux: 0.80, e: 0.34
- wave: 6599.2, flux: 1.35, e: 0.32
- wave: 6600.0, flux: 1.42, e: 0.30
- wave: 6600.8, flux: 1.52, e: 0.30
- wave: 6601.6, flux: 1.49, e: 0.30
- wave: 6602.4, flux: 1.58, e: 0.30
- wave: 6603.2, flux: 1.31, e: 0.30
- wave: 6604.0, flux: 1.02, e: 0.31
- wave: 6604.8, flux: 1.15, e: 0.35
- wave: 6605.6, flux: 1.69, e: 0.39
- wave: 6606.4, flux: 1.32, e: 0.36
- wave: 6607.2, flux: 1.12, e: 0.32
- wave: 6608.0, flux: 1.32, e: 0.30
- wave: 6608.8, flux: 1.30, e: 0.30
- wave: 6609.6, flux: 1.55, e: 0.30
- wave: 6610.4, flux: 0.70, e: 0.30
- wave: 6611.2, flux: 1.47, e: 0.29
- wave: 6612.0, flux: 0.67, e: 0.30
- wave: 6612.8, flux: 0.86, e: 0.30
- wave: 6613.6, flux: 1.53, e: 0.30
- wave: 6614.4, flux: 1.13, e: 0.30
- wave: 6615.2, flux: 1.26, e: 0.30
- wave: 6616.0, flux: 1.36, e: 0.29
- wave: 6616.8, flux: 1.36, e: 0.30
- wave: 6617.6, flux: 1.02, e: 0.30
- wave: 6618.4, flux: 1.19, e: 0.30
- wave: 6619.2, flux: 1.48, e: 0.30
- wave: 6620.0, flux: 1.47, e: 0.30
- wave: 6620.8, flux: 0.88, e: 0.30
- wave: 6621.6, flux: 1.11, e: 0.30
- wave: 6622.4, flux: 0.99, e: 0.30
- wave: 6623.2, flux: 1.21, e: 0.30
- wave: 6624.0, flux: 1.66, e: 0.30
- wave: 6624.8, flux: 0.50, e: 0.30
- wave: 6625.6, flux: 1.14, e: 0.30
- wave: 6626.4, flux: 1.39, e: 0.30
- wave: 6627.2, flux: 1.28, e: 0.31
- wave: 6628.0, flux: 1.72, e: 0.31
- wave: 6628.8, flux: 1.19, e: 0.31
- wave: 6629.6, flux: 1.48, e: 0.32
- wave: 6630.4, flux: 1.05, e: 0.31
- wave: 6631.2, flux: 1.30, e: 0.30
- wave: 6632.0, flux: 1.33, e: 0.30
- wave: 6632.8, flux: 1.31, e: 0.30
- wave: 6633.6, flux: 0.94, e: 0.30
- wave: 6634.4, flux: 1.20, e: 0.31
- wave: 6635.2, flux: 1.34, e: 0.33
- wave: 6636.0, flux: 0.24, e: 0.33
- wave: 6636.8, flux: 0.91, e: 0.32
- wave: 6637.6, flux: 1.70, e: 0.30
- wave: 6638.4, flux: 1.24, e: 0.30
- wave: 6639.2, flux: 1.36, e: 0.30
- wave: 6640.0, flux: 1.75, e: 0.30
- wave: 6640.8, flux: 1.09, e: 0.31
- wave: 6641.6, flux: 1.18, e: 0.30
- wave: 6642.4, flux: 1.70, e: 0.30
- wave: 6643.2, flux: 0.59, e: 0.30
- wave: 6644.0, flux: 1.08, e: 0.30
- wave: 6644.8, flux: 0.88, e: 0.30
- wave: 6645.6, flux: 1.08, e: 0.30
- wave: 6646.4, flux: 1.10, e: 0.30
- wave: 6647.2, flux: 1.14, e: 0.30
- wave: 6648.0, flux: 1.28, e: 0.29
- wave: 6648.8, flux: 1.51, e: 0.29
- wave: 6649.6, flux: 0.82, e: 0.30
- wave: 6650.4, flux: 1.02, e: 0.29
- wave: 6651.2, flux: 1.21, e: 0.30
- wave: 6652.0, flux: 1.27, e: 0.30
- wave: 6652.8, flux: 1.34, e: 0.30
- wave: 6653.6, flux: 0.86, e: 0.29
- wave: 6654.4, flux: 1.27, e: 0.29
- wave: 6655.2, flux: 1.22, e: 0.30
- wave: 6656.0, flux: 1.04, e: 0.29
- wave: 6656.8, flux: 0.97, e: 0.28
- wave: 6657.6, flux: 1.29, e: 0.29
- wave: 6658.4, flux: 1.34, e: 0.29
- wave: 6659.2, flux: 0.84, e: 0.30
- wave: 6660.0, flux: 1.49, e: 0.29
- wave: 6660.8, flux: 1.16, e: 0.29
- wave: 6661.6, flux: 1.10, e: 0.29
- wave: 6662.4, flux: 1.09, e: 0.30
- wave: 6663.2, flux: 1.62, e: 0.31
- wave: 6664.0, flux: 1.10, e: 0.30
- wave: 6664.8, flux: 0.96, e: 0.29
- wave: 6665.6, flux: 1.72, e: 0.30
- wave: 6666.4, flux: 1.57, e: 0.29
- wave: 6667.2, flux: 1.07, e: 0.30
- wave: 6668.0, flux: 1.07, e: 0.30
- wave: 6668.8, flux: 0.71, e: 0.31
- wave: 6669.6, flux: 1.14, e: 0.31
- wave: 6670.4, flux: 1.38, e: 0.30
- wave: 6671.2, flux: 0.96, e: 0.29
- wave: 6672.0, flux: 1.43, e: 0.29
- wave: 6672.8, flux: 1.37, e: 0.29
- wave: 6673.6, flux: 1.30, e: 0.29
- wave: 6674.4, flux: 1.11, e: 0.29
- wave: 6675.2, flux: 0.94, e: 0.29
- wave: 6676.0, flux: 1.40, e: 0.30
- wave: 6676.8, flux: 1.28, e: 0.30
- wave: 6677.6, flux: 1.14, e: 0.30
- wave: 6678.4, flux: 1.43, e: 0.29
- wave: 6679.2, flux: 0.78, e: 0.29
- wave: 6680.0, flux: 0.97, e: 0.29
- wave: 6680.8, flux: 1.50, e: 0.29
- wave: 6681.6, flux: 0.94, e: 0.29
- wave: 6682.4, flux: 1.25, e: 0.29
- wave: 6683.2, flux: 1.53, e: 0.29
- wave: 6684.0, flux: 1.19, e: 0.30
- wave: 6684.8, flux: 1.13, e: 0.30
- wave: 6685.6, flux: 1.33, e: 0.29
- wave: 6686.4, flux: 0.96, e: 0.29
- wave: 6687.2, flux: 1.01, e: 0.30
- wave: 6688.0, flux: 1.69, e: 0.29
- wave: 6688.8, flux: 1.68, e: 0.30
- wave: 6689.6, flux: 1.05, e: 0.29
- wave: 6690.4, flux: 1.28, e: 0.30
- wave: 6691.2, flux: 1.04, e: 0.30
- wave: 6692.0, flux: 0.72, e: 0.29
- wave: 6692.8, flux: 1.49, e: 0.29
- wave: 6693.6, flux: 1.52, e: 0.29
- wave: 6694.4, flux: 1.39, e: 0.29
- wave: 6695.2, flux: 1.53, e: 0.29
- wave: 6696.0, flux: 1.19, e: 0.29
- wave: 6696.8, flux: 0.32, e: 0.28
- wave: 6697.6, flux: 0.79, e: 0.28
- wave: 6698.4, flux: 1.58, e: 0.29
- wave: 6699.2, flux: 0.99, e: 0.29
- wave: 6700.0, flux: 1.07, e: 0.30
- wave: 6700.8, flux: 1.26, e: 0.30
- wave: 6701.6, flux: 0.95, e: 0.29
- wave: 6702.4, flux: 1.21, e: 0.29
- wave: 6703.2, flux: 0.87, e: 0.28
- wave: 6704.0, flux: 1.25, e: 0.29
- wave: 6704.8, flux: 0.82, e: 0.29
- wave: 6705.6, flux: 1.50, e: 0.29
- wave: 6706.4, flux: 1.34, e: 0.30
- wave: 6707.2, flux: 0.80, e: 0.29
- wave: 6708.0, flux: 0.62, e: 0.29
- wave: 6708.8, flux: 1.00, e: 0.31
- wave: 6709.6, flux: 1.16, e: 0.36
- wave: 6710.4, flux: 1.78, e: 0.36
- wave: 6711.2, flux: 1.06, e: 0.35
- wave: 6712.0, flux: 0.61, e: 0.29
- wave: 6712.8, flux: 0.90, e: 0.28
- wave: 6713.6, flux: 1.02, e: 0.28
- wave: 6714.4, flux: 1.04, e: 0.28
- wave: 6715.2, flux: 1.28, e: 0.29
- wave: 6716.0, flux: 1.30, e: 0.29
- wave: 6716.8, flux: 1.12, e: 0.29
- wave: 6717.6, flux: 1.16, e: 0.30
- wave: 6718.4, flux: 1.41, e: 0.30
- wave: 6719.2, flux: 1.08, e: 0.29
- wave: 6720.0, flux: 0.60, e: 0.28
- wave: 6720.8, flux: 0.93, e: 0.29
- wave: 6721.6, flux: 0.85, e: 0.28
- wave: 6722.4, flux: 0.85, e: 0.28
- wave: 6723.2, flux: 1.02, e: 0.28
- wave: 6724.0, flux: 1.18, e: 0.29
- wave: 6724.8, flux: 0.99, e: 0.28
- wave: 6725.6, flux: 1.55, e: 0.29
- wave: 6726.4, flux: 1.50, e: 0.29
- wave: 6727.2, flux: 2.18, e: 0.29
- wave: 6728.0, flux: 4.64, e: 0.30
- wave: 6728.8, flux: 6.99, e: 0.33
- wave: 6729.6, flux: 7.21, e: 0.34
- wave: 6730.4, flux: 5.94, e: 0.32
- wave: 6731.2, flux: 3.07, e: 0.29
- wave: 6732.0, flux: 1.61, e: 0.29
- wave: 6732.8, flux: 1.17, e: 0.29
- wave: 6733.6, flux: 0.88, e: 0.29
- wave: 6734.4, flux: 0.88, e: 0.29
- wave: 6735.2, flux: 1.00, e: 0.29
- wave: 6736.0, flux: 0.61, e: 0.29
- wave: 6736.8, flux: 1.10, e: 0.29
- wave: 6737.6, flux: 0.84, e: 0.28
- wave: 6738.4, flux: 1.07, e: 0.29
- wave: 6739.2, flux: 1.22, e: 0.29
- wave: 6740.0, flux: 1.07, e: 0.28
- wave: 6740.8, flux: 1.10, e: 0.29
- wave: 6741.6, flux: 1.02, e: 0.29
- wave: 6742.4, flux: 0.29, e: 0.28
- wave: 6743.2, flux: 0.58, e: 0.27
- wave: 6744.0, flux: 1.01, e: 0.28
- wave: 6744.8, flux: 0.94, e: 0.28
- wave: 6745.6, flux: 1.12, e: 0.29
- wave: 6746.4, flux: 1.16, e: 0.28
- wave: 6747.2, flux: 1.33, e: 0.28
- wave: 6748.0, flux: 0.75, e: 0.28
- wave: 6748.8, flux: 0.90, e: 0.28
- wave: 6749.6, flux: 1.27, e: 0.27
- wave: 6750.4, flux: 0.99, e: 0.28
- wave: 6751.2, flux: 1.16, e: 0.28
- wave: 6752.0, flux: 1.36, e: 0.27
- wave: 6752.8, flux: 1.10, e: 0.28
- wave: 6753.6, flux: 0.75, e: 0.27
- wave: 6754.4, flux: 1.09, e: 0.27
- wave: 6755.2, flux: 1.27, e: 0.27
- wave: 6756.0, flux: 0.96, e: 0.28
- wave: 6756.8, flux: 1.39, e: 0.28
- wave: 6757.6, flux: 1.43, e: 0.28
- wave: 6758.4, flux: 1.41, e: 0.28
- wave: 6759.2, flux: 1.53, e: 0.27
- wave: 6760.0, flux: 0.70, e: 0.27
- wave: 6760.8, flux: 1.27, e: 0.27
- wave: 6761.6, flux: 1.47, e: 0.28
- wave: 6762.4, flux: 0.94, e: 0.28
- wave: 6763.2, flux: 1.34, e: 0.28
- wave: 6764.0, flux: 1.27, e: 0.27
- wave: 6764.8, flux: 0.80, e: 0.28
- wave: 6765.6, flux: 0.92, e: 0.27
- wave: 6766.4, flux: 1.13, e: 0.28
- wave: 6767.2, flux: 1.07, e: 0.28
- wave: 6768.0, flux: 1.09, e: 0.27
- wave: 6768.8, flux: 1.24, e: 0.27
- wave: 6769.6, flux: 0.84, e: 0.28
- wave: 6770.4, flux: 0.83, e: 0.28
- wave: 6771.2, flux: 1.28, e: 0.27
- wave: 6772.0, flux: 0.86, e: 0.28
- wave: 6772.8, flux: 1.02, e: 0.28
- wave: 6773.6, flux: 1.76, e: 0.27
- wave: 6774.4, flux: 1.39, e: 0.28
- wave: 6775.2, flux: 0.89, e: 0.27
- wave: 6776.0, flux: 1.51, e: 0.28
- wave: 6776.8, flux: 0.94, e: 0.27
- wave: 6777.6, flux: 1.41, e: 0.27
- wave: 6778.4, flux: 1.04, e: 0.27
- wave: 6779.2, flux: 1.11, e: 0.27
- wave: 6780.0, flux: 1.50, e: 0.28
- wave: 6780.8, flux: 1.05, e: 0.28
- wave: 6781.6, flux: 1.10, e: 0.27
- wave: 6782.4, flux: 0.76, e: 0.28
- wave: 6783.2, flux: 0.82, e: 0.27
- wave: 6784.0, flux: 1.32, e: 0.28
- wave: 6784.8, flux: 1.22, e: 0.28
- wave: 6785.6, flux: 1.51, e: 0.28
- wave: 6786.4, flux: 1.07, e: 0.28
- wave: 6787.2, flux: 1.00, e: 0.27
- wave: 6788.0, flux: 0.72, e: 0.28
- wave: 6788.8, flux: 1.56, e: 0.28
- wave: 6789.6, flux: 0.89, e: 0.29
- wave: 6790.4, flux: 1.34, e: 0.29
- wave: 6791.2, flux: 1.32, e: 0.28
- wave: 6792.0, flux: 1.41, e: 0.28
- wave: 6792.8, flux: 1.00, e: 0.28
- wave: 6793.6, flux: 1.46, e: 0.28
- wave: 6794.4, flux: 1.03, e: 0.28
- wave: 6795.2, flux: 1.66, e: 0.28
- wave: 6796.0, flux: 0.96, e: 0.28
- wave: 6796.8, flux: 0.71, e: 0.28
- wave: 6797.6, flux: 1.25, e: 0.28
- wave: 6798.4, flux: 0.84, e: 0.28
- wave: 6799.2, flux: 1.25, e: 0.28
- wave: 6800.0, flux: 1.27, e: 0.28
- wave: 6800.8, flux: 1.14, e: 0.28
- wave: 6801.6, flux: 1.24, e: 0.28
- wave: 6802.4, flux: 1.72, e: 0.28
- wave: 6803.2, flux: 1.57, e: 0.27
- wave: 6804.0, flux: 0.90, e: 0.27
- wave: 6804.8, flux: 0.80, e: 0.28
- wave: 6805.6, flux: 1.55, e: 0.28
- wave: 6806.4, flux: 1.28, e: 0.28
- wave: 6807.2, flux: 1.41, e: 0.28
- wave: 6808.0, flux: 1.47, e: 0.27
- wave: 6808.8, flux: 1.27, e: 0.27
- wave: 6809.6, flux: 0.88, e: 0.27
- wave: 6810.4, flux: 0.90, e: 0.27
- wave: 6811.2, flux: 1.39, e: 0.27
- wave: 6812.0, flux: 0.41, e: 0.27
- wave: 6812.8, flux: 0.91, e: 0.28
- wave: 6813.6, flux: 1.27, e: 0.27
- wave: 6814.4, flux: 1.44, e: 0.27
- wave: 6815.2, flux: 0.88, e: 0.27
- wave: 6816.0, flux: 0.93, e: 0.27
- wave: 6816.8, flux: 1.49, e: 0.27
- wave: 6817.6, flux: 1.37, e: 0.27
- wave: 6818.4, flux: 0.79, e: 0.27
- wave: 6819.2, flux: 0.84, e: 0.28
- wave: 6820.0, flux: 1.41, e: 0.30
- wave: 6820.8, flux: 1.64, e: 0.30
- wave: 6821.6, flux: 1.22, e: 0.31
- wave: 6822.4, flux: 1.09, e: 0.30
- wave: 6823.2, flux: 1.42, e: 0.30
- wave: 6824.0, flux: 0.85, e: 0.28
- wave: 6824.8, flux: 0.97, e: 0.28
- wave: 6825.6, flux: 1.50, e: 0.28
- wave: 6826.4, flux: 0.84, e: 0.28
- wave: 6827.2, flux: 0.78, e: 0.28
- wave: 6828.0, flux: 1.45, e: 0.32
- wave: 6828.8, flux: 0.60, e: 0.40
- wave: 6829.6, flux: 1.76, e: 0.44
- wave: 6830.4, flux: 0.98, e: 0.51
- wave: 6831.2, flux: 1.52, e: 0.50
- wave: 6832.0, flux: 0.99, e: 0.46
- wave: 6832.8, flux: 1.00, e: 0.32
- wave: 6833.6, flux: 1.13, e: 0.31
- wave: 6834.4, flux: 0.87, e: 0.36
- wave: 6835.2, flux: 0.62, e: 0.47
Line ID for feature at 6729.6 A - H-beta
